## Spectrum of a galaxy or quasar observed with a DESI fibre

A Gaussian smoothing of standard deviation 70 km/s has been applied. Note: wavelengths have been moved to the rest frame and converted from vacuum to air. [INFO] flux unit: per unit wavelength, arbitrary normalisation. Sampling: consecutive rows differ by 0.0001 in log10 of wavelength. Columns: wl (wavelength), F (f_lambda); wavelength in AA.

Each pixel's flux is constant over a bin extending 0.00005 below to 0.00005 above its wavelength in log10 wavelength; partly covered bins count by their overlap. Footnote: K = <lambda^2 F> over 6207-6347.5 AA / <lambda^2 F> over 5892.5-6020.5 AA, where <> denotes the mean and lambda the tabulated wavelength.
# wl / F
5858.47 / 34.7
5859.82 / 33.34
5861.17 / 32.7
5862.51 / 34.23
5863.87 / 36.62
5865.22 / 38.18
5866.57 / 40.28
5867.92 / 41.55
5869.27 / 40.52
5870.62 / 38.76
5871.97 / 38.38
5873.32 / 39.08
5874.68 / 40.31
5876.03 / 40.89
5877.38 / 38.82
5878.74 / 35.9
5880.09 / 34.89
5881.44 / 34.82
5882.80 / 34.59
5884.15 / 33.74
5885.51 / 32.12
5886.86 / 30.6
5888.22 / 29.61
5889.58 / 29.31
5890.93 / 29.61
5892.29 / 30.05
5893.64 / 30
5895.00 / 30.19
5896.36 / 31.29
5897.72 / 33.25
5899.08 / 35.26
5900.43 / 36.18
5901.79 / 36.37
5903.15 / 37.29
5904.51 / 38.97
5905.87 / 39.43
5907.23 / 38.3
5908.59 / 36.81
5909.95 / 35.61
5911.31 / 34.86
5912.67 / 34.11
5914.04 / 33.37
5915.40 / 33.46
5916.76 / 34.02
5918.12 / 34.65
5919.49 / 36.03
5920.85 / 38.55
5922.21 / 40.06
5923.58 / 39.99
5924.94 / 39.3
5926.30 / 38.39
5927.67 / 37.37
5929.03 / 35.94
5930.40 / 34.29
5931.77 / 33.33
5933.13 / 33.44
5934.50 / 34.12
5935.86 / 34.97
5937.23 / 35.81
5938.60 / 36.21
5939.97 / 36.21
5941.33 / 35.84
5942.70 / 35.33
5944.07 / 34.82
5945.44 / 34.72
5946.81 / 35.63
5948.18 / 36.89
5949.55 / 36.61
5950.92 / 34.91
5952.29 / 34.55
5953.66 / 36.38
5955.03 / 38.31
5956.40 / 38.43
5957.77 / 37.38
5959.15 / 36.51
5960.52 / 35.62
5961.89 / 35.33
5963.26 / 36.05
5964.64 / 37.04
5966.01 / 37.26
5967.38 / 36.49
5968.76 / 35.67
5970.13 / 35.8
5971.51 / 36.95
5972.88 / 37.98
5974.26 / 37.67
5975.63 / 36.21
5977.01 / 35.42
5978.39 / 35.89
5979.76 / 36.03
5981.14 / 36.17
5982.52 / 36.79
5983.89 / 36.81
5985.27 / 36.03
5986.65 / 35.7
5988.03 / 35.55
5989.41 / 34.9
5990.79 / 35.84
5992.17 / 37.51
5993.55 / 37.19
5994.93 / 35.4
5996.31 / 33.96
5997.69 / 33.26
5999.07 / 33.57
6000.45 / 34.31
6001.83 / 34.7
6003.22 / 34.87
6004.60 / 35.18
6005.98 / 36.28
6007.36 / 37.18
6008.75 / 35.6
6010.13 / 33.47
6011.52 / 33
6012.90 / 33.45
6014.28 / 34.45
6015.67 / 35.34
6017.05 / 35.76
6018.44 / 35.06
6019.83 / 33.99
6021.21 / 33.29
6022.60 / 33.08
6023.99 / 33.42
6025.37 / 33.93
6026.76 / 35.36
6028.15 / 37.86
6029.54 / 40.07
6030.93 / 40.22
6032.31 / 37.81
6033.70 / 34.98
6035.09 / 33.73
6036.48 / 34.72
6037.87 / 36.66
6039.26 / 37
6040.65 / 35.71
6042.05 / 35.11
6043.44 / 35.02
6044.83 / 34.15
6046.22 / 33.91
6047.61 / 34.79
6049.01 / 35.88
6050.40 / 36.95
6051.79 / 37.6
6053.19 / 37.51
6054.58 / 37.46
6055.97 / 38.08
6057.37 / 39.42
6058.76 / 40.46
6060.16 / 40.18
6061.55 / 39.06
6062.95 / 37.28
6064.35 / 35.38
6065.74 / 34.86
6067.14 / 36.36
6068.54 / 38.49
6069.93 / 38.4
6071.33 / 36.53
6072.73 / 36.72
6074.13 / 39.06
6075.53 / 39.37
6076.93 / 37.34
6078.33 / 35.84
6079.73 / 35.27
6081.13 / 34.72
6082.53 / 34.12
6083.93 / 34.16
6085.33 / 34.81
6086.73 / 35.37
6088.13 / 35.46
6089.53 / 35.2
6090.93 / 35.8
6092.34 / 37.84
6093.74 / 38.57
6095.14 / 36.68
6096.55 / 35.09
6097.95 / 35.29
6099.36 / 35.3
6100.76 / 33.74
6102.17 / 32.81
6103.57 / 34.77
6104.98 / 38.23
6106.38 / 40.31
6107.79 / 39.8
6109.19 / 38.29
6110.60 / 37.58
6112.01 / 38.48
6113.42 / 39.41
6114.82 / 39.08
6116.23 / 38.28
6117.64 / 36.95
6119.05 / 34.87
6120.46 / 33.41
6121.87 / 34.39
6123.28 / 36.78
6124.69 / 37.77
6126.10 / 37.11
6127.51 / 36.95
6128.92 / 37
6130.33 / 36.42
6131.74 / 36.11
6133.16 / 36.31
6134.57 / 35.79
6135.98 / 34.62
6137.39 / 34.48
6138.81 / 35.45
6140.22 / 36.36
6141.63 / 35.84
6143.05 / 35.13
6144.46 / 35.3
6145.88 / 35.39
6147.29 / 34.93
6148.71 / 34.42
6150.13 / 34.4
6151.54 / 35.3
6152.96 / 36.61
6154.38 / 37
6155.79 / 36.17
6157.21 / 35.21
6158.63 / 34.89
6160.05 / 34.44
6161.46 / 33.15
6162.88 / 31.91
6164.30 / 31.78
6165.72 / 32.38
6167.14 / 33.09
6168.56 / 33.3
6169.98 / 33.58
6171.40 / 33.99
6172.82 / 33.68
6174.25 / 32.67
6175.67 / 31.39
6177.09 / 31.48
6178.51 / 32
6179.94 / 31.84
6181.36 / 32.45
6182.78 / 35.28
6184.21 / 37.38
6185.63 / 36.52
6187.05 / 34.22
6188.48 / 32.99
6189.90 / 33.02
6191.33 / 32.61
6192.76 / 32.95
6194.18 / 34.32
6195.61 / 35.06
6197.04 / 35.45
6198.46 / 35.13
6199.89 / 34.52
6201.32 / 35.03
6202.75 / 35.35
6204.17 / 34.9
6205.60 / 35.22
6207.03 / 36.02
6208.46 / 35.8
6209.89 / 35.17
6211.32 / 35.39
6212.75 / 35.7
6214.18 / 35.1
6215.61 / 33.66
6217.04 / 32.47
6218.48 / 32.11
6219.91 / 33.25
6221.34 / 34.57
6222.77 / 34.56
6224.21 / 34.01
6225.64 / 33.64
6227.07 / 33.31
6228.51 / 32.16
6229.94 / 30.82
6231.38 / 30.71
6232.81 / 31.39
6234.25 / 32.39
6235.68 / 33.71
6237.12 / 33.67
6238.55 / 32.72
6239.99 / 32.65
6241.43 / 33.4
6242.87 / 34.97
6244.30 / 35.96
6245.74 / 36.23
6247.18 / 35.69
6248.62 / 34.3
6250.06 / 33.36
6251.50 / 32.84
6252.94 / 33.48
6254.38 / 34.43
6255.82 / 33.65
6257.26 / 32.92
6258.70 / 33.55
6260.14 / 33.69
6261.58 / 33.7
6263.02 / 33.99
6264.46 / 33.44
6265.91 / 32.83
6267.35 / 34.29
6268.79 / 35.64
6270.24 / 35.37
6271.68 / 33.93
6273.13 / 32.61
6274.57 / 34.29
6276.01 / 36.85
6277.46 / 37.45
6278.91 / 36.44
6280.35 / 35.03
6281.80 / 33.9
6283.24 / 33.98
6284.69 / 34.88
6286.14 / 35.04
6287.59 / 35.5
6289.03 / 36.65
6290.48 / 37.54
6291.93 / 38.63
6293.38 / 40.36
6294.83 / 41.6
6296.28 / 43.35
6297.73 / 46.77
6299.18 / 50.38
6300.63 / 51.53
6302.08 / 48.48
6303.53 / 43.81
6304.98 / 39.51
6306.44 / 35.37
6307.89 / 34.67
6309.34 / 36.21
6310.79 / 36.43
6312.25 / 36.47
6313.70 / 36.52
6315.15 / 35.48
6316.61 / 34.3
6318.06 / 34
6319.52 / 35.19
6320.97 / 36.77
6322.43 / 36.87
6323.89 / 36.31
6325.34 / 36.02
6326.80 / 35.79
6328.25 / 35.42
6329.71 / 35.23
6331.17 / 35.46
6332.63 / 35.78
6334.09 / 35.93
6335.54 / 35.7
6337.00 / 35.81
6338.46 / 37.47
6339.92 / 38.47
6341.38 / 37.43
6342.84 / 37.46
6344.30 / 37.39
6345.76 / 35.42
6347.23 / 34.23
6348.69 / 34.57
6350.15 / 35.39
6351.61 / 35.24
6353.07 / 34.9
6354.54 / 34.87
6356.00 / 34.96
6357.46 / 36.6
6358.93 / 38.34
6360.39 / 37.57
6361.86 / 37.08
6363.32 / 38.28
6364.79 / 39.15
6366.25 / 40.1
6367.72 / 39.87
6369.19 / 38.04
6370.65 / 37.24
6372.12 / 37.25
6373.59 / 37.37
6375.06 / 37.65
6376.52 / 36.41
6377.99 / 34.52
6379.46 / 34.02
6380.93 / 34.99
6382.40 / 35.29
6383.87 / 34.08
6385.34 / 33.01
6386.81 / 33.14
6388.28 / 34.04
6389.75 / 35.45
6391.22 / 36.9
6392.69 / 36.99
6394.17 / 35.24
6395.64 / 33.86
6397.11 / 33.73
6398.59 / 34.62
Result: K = 1.1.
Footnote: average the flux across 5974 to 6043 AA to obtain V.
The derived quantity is 35.5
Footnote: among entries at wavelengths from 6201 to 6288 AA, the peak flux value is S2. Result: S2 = 37.45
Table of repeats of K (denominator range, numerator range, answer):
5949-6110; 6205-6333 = 1.07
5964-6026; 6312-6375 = 1.15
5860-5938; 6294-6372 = 1.22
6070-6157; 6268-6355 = 1.09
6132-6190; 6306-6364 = 1.11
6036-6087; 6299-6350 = 1.11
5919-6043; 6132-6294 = 1.03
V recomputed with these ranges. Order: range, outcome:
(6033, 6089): 36.4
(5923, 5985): 36.2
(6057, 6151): 36.5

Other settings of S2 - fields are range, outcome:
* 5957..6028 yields 37.98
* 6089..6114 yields 40.31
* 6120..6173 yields 37.77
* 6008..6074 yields 40.46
